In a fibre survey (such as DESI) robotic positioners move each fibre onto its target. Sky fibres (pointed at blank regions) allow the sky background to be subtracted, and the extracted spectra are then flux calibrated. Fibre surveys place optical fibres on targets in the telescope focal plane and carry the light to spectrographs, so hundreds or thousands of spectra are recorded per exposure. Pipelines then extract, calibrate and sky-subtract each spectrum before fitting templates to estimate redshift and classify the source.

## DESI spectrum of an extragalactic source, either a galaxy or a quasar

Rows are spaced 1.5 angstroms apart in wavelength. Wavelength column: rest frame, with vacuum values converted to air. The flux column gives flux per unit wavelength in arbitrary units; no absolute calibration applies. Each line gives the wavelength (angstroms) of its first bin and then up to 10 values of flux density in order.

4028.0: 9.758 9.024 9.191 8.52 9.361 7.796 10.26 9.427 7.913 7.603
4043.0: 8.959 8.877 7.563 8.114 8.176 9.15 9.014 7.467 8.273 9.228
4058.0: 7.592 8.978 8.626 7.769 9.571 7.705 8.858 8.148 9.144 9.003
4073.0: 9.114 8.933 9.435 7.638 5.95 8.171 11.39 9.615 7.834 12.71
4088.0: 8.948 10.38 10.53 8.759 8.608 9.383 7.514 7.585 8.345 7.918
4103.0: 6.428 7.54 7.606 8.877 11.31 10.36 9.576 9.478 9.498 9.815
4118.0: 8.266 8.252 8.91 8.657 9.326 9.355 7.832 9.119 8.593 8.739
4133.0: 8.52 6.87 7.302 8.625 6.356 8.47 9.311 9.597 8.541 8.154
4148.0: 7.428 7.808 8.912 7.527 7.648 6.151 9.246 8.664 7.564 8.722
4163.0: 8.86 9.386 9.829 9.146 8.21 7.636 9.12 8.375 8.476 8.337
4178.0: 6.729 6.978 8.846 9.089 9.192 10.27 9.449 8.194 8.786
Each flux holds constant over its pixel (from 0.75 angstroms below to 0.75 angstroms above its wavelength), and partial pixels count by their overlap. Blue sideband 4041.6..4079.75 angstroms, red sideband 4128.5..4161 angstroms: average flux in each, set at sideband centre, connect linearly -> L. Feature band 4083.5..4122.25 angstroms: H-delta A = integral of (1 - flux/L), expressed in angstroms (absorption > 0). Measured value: -3.3 angstroms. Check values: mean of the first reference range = 8.44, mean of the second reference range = 8.12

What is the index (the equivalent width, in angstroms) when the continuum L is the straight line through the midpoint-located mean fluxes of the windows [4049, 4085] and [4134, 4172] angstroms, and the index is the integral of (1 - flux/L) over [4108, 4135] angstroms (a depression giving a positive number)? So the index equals -2.1 angstroms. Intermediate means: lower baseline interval 8.62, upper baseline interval 8.26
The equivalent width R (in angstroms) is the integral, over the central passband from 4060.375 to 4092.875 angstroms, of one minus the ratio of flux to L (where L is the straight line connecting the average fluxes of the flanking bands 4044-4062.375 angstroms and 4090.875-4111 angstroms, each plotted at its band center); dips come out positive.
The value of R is -2.1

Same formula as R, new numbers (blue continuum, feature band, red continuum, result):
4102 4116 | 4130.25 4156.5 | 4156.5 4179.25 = 2.05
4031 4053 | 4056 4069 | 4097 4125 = 0.26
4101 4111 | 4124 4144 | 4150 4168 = 0.27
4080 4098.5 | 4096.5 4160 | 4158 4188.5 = 4.46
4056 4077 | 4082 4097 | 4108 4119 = -0.71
